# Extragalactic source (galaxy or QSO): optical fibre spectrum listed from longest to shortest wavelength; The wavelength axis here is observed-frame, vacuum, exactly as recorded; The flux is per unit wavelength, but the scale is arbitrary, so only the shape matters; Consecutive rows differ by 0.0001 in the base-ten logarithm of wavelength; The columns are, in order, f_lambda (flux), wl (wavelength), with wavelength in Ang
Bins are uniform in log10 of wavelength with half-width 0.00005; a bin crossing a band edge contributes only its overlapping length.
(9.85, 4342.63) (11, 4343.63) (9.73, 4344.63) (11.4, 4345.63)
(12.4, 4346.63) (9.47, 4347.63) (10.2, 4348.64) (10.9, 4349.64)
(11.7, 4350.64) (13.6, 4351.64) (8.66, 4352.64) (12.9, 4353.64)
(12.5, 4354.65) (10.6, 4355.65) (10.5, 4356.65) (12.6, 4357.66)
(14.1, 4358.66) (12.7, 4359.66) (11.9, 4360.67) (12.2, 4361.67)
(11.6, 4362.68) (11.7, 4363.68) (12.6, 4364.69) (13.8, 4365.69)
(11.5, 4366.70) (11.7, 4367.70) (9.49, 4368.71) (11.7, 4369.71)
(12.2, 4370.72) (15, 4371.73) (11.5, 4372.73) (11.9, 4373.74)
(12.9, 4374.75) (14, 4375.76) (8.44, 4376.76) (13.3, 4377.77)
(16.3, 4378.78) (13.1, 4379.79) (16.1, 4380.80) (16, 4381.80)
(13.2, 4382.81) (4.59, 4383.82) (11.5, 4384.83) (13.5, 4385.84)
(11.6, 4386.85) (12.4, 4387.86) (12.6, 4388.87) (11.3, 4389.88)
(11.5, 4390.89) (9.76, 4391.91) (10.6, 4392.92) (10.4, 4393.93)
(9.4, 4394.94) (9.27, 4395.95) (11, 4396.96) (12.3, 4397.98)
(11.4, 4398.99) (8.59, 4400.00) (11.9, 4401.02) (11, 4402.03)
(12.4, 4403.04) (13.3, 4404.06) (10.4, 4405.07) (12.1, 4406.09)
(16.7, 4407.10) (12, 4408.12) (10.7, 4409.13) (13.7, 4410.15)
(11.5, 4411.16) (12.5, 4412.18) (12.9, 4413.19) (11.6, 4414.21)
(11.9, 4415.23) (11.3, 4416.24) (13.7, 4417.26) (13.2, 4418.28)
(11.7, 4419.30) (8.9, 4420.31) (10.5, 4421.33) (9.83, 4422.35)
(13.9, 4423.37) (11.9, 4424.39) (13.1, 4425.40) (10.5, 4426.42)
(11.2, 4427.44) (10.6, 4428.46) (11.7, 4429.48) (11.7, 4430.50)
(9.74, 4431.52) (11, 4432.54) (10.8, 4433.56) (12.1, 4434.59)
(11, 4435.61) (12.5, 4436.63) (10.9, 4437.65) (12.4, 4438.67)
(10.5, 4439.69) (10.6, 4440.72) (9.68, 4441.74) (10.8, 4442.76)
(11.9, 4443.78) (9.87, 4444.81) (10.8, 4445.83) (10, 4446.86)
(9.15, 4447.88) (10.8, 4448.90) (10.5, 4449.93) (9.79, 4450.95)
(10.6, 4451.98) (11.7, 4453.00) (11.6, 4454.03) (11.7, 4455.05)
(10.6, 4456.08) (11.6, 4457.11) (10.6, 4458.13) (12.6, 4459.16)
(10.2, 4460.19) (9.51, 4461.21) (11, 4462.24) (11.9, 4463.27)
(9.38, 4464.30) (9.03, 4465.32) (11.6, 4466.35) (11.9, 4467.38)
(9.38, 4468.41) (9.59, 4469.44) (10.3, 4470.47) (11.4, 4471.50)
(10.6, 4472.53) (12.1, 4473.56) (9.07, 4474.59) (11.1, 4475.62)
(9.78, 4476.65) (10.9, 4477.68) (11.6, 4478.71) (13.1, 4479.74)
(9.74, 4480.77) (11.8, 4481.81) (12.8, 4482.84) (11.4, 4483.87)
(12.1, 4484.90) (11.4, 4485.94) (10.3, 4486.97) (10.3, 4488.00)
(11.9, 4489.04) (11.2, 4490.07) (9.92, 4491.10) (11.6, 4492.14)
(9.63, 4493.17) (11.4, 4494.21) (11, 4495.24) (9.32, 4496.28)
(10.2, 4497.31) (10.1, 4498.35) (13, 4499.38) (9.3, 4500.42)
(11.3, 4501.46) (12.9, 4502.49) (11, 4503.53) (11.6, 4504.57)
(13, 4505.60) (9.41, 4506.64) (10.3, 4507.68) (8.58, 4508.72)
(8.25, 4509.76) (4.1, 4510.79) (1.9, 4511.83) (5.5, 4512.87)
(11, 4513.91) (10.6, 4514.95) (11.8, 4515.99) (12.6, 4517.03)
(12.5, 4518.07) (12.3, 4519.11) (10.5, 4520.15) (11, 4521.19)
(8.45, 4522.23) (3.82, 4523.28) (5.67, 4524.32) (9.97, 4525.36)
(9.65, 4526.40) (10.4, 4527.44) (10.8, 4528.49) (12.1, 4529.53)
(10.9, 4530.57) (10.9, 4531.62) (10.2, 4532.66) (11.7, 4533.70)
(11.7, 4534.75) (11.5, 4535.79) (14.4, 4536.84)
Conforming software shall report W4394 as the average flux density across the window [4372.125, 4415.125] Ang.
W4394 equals 11.9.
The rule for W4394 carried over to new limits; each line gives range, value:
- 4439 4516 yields 10.5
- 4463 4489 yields 10.9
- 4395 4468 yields 11.3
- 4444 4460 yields 10.8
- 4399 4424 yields 11.9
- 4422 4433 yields 11.4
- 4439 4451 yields 10.4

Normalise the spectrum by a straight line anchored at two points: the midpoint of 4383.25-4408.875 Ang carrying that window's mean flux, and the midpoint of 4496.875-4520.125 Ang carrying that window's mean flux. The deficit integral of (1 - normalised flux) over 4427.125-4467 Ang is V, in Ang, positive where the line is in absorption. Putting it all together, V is -0.5 Ang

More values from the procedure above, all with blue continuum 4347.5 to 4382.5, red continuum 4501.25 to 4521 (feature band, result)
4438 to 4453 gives 0.60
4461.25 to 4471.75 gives 0.19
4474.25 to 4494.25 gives -1.30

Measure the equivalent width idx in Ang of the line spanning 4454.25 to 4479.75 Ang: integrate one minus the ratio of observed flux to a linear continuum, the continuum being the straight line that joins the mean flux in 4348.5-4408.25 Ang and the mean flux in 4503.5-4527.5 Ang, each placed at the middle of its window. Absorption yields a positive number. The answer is -1.44 Ang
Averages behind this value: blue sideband 11.9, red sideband 9.28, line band 10.8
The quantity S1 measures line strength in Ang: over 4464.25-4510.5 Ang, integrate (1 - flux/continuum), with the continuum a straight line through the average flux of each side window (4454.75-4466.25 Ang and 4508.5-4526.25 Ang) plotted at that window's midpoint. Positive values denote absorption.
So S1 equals -4.6 Ang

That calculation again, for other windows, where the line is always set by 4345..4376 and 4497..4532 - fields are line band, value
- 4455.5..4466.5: -0.14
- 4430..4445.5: -0.22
